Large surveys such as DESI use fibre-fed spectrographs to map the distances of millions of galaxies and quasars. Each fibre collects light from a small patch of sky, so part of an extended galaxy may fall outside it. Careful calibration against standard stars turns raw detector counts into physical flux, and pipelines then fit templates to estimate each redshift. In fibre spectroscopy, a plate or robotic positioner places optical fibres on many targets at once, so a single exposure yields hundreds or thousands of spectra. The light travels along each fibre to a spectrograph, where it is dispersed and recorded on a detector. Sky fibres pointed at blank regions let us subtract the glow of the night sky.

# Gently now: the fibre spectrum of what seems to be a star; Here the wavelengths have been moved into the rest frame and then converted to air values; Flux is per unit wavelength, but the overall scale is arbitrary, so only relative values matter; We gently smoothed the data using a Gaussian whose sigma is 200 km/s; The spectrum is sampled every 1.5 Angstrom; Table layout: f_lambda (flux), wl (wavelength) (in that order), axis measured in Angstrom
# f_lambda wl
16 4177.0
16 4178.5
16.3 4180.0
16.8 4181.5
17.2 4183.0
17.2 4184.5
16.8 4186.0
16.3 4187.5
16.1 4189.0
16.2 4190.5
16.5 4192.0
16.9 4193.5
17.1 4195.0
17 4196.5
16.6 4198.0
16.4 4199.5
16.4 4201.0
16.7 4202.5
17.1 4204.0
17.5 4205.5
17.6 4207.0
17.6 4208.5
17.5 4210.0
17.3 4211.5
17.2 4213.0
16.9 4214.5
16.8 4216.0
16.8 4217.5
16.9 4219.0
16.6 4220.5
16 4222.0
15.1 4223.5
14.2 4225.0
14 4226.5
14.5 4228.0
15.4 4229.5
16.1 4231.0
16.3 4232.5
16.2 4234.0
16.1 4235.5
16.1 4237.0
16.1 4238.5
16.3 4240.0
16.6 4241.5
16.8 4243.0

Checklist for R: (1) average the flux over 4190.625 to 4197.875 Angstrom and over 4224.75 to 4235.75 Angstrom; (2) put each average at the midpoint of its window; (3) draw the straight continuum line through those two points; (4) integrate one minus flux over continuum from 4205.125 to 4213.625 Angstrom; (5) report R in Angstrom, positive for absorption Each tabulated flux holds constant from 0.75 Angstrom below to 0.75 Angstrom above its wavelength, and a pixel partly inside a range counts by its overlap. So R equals -0.7 Angstrom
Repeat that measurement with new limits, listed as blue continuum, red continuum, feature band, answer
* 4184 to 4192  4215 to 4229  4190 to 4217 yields -1.4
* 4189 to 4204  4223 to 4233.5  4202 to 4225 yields -1.4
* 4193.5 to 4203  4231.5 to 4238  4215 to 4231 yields 0.7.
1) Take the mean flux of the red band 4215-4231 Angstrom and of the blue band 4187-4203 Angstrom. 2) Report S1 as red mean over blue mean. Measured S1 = 0.9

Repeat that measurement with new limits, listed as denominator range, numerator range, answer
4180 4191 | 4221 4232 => 0.91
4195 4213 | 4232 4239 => 0.95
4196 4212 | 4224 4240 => 0.91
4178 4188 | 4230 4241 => 0.97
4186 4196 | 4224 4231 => 0.89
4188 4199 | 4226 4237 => 0.94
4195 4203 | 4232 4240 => 0.97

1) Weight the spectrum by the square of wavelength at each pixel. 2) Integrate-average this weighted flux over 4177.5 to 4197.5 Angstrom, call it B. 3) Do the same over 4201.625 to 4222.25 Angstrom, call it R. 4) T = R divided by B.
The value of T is 1.0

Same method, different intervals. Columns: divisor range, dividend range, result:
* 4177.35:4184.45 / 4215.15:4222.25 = 1.02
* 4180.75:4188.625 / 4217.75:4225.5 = 0.96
